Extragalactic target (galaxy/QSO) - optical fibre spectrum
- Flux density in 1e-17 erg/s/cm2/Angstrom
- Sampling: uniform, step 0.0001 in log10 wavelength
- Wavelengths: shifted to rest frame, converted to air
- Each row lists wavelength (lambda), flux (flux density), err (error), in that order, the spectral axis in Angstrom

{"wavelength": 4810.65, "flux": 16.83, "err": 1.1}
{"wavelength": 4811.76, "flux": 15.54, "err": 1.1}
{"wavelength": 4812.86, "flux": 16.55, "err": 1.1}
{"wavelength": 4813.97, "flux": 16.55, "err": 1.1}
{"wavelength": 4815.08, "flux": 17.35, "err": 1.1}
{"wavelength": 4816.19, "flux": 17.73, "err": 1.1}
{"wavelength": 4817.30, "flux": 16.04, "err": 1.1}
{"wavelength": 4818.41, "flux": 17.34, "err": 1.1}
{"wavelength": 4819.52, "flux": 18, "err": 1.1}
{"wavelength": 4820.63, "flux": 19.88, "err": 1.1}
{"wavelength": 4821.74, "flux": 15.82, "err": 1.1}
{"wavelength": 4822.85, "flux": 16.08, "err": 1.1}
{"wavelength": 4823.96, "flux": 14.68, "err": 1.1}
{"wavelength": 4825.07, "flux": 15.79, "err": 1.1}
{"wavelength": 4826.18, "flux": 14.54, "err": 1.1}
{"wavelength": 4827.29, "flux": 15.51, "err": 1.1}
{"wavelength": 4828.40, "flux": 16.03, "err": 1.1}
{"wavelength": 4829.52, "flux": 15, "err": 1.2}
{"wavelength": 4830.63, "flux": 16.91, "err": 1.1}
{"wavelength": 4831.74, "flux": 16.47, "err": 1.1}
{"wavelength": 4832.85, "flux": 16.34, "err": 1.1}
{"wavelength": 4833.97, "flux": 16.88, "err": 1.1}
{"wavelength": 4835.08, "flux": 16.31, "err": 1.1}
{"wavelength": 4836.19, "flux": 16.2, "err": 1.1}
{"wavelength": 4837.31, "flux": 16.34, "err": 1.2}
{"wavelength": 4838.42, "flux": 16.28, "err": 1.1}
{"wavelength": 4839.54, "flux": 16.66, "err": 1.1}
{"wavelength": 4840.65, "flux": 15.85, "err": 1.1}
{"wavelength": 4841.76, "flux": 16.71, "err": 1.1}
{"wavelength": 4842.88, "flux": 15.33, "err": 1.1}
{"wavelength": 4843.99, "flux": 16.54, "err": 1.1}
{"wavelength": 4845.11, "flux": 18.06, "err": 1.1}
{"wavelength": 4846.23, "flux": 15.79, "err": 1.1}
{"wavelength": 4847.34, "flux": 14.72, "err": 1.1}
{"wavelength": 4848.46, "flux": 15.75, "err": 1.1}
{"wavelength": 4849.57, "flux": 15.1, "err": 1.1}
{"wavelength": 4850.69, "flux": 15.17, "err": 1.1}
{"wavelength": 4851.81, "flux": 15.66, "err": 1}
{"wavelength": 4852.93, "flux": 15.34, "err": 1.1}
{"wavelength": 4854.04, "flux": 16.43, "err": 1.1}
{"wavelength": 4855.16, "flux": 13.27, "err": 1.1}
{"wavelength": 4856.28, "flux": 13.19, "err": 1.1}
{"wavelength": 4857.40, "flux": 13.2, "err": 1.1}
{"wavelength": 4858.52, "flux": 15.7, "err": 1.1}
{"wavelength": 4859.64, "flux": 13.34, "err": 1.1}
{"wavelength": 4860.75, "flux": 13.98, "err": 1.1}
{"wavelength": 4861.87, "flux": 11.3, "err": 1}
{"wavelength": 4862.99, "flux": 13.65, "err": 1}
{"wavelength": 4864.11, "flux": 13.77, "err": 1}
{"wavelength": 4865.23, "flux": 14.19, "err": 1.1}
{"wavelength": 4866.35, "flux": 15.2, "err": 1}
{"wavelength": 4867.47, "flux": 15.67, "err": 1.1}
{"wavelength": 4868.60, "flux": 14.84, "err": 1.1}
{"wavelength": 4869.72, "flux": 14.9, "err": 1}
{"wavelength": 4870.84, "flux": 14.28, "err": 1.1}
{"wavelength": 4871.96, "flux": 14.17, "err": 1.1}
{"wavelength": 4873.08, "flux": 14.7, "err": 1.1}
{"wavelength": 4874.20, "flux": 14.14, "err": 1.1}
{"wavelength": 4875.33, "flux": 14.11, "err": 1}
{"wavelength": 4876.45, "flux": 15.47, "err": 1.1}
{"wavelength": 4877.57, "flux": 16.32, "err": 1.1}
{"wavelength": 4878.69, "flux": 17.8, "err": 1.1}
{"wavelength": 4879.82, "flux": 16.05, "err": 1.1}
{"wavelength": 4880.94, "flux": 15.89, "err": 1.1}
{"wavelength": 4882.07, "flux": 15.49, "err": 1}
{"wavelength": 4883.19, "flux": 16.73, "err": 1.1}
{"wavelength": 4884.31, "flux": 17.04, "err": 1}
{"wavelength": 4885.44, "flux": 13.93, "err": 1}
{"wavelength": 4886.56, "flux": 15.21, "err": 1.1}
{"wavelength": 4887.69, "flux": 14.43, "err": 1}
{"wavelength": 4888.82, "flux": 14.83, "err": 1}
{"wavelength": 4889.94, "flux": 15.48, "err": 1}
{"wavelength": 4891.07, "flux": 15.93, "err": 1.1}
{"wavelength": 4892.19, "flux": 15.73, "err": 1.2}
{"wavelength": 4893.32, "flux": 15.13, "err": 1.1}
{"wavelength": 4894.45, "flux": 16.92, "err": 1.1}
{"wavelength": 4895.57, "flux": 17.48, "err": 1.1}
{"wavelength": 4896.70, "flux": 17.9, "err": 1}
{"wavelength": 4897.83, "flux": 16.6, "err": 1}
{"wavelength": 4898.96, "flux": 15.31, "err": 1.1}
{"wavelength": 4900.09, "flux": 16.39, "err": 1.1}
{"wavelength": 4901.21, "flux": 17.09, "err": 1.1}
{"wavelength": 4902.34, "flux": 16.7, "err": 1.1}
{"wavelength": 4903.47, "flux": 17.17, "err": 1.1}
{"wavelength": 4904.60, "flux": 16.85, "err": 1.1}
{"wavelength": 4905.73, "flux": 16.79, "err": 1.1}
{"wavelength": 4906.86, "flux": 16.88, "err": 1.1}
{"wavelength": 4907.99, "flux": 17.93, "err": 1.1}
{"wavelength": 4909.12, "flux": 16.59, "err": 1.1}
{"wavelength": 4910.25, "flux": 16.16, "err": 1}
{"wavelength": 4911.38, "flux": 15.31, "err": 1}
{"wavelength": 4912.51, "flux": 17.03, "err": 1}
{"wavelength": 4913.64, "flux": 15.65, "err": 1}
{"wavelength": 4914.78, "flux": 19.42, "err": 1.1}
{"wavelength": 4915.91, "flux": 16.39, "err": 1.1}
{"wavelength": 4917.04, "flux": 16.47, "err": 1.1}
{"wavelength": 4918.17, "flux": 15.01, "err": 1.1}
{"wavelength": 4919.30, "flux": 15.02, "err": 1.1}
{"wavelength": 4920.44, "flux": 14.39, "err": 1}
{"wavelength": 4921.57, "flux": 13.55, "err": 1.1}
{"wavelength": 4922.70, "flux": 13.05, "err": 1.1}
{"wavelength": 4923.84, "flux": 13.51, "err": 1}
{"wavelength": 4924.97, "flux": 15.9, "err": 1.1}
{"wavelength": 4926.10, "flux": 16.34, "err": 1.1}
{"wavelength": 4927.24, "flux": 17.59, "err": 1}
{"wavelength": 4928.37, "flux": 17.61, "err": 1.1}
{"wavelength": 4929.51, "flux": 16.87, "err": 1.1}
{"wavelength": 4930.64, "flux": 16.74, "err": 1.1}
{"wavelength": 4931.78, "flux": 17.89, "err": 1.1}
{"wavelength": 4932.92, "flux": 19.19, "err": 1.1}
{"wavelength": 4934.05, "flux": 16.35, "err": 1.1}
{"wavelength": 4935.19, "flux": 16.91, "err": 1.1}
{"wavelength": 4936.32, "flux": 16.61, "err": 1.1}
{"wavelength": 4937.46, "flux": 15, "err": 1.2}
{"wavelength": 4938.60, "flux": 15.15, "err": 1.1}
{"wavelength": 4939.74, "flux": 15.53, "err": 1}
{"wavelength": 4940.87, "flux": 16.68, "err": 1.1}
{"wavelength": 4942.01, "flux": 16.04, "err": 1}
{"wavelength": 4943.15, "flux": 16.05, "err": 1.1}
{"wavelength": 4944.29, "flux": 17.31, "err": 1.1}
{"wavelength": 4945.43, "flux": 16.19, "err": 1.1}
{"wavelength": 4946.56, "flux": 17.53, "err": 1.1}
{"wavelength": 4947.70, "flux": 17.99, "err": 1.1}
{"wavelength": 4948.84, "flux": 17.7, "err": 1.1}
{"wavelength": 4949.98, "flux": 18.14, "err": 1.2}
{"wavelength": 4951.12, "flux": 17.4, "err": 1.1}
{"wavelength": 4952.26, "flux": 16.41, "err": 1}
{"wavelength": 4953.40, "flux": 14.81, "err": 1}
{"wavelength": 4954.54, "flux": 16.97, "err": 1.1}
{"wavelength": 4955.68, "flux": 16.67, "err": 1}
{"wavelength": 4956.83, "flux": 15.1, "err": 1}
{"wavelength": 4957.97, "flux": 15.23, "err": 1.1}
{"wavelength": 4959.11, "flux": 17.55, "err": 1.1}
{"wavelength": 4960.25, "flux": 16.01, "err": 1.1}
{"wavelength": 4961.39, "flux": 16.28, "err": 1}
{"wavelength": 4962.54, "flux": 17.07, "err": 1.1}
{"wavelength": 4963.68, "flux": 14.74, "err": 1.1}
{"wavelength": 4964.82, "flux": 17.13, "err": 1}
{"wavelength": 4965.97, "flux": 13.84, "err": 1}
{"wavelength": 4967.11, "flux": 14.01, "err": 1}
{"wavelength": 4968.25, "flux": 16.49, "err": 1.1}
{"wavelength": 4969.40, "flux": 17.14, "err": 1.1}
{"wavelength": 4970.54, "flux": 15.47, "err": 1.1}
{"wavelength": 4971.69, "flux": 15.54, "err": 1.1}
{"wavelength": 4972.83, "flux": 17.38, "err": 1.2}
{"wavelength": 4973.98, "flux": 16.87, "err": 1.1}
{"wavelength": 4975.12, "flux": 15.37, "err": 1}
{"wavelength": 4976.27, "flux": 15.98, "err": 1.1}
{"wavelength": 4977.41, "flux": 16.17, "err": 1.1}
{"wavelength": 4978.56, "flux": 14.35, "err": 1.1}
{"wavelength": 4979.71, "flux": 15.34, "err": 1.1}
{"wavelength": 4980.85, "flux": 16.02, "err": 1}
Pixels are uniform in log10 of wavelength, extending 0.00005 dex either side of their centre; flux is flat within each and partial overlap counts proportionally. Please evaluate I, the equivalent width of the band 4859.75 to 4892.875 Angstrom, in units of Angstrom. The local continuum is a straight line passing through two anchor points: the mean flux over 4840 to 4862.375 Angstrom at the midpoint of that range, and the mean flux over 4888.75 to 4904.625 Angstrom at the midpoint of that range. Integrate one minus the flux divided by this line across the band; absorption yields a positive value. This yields 1.71 Angstrom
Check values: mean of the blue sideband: 15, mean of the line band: 15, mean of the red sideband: 16.4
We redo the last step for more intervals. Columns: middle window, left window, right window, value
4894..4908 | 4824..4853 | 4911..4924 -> -1.2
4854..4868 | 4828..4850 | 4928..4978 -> 1.9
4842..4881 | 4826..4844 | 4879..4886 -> 2.6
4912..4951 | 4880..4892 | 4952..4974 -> -1.4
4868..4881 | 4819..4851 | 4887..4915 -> 0.9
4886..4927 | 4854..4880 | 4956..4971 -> -2.6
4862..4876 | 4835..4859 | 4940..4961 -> 1.3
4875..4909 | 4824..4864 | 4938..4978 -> -1.0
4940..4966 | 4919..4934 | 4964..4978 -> -0.9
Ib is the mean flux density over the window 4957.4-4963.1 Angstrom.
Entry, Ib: 16.4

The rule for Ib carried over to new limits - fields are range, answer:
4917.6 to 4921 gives 14.8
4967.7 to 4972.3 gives 16.2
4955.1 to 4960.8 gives 16.1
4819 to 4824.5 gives 16.9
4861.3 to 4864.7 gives 12.9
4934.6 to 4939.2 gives 15.9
